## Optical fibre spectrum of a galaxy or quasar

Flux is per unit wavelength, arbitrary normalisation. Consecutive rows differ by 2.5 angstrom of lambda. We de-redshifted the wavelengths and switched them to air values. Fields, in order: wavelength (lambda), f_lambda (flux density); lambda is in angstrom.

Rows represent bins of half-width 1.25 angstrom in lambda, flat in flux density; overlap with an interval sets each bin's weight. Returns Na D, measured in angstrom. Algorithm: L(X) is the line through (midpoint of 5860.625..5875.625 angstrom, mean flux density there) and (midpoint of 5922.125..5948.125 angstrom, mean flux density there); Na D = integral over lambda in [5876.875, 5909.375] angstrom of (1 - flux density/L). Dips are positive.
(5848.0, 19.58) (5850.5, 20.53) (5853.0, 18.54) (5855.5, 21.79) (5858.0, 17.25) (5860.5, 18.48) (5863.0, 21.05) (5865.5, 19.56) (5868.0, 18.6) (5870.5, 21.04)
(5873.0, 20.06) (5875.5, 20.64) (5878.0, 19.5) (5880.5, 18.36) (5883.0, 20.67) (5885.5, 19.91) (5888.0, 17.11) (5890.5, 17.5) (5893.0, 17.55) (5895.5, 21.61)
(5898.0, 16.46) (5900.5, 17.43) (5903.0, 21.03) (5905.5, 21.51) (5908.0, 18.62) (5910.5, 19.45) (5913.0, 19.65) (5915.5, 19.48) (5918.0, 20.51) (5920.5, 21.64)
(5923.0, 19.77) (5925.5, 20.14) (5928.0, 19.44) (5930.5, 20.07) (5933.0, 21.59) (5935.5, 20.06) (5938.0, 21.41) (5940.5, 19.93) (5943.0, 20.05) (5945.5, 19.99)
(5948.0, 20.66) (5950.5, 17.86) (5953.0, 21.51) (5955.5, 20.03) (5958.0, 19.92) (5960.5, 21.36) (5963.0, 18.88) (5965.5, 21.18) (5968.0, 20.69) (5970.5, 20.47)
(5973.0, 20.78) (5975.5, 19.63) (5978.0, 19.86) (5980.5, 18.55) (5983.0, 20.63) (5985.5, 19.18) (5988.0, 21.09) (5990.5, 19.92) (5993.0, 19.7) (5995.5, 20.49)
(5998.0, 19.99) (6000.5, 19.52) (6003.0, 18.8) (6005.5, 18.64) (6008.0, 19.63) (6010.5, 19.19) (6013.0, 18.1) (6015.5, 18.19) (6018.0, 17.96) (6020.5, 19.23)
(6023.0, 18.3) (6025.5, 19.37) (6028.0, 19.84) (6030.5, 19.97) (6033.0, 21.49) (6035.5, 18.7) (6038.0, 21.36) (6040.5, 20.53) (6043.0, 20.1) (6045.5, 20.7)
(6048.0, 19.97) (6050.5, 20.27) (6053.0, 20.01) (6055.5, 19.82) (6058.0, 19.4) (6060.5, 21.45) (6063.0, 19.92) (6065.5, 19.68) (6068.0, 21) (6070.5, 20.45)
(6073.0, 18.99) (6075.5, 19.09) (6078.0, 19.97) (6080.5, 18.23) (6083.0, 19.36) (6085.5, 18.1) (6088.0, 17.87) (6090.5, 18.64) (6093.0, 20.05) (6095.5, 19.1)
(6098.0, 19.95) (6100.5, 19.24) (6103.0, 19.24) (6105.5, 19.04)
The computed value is 1.7 angstrom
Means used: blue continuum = 20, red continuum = 20.3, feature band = 19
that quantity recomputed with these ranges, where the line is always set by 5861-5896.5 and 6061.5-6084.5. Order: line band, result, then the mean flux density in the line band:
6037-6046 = -0.48 angstrom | 20.7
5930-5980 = -1.88 angstrom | 20.3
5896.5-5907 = 0.18 angstrom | 19.2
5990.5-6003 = -0.15 angstrom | 19.8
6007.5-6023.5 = 0.78 angstrom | 18.6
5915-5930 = -0.52 angstrom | 20.2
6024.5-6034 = -0.27 angstrom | 20.2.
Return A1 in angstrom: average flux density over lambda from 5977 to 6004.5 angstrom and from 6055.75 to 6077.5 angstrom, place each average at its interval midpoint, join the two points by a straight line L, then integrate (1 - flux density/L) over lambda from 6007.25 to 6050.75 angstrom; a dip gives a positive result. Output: 0.7 angstrom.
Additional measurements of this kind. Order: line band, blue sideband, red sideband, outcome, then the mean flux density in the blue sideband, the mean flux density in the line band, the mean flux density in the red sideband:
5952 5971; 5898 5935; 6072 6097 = -0.8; 19.9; 20.5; 18.9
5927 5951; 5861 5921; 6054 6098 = -0.8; 19.5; 20.2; 19.5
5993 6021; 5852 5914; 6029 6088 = 0.9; 19.3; 19.1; 19.9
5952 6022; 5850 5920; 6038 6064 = 0.7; 19.4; 19.7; 20.3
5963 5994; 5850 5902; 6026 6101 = -0.9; 19.2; 20.1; 19.8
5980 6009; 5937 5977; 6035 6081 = 0.7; 20.3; 19.7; 20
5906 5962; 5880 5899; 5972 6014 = -3.1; 18.7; 20.2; 19.6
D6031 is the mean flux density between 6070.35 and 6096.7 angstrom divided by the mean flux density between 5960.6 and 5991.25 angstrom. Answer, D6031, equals 0.95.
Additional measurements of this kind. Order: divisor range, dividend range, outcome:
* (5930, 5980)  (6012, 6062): 0.97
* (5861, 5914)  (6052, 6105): 1.01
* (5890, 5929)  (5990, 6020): 0.98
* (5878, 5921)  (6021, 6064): 1.04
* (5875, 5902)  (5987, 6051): 1.05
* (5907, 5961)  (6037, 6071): 1.01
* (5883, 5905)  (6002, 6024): 0.99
